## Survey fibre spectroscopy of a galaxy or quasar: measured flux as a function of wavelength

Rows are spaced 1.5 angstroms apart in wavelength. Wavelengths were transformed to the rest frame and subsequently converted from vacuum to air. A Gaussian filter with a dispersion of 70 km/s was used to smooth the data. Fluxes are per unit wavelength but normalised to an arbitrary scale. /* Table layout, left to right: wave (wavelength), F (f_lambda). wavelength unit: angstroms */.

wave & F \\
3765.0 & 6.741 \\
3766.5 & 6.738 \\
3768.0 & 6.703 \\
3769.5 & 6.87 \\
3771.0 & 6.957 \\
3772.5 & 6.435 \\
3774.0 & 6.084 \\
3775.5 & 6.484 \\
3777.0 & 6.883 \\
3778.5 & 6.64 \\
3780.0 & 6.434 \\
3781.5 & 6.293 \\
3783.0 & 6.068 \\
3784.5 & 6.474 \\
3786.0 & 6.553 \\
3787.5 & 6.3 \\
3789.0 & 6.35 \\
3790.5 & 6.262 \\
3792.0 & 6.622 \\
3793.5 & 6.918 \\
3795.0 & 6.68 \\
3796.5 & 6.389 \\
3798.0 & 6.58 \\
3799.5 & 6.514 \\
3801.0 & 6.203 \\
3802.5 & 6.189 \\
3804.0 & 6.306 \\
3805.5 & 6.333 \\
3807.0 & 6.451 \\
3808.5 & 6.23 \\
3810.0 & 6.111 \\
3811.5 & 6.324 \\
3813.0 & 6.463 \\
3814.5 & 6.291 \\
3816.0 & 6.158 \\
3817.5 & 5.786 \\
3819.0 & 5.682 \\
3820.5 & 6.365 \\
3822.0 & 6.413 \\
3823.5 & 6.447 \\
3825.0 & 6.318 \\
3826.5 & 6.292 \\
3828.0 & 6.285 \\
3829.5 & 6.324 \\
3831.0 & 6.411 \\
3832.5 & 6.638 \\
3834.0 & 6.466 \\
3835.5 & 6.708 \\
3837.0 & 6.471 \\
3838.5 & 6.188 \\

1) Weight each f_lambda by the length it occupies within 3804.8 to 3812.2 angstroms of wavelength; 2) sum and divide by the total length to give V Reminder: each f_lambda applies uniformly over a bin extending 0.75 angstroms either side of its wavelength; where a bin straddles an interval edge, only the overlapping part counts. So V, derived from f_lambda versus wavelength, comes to 6.29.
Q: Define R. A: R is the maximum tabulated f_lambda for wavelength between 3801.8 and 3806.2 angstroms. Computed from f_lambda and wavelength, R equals 6.333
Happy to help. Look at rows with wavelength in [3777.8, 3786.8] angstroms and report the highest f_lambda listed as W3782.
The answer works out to 6.64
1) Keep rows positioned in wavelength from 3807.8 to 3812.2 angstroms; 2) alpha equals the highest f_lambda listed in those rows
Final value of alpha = 6.324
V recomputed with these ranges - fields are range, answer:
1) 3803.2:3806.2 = 6.32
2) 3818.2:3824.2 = 6.22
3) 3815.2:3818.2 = 5.98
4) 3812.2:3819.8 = 6.08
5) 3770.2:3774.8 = 6.5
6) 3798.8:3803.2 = 6.3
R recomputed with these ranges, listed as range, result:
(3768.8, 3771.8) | 6.957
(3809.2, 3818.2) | 6.463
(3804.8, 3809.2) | 6.451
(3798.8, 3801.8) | 6.514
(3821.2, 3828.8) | 6.447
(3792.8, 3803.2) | 6.918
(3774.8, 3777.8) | 6.883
